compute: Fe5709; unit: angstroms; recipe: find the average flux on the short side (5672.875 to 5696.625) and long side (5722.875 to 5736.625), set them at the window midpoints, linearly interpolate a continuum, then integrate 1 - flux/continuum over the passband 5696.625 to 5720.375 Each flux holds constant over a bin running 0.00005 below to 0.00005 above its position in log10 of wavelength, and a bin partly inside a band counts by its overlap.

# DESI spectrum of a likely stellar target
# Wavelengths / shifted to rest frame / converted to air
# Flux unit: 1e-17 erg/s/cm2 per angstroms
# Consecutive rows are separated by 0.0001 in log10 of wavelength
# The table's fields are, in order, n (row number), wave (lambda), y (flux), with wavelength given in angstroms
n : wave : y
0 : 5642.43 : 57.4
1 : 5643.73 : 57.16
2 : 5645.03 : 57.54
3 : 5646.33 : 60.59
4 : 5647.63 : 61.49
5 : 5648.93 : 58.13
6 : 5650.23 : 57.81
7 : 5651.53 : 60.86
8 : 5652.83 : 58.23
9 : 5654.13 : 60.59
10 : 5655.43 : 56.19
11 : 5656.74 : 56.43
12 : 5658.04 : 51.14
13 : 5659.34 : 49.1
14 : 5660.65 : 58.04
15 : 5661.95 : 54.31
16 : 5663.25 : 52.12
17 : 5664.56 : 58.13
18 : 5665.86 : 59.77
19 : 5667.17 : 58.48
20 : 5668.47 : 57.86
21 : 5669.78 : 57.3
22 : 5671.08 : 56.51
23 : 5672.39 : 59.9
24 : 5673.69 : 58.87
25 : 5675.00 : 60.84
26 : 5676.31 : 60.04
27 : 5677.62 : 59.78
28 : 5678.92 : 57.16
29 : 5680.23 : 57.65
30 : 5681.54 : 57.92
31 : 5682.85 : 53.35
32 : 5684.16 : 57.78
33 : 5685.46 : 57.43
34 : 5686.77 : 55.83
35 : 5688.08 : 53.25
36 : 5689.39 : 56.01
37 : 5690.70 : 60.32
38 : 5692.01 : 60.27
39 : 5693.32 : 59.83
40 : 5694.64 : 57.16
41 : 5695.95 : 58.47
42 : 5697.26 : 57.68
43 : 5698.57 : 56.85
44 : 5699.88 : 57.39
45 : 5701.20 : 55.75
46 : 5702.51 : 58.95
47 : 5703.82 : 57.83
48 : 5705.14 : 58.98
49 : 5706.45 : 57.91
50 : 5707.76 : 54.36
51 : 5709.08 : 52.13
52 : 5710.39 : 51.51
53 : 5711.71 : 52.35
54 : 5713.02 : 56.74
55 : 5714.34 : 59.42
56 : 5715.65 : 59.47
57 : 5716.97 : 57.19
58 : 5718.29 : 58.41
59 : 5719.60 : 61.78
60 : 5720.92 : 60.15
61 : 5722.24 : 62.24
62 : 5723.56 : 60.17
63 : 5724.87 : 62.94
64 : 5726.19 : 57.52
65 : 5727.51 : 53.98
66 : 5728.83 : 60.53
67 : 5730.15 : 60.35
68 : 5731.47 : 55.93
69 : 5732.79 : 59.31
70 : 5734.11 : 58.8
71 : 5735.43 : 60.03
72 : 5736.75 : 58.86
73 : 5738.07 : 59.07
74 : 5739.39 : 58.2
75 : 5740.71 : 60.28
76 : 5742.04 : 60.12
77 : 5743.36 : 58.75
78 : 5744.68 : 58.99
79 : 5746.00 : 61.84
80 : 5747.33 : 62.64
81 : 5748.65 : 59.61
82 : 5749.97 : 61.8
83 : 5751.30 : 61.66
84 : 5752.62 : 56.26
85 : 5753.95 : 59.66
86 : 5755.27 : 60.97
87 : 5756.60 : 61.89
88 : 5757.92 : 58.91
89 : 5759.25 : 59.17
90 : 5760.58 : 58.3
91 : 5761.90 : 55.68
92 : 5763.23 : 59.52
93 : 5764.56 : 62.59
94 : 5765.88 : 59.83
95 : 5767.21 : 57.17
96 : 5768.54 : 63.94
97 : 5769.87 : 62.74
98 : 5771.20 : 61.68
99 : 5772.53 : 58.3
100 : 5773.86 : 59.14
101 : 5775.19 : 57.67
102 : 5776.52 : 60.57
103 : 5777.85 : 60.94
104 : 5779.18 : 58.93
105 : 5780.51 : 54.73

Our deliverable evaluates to 0.6 angstroms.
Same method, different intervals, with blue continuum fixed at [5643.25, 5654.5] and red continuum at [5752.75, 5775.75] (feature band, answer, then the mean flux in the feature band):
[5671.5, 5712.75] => 1.52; 57.2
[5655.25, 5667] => 0.82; 55.1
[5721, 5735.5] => 0.07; 59.3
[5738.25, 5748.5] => -0.07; 60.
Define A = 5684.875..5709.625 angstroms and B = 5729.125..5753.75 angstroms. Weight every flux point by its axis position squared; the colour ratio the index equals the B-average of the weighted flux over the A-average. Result 1.1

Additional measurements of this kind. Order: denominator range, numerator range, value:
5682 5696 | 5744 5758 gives 1.08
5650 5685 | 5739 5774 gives 1.08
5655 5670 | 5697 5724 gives 1.05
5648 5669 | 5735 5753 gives 1.09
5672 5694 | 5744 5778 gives 1.06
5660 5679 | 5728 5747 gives 1.05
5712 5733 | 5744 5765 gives 1.03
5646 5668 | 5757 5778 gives 1.09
